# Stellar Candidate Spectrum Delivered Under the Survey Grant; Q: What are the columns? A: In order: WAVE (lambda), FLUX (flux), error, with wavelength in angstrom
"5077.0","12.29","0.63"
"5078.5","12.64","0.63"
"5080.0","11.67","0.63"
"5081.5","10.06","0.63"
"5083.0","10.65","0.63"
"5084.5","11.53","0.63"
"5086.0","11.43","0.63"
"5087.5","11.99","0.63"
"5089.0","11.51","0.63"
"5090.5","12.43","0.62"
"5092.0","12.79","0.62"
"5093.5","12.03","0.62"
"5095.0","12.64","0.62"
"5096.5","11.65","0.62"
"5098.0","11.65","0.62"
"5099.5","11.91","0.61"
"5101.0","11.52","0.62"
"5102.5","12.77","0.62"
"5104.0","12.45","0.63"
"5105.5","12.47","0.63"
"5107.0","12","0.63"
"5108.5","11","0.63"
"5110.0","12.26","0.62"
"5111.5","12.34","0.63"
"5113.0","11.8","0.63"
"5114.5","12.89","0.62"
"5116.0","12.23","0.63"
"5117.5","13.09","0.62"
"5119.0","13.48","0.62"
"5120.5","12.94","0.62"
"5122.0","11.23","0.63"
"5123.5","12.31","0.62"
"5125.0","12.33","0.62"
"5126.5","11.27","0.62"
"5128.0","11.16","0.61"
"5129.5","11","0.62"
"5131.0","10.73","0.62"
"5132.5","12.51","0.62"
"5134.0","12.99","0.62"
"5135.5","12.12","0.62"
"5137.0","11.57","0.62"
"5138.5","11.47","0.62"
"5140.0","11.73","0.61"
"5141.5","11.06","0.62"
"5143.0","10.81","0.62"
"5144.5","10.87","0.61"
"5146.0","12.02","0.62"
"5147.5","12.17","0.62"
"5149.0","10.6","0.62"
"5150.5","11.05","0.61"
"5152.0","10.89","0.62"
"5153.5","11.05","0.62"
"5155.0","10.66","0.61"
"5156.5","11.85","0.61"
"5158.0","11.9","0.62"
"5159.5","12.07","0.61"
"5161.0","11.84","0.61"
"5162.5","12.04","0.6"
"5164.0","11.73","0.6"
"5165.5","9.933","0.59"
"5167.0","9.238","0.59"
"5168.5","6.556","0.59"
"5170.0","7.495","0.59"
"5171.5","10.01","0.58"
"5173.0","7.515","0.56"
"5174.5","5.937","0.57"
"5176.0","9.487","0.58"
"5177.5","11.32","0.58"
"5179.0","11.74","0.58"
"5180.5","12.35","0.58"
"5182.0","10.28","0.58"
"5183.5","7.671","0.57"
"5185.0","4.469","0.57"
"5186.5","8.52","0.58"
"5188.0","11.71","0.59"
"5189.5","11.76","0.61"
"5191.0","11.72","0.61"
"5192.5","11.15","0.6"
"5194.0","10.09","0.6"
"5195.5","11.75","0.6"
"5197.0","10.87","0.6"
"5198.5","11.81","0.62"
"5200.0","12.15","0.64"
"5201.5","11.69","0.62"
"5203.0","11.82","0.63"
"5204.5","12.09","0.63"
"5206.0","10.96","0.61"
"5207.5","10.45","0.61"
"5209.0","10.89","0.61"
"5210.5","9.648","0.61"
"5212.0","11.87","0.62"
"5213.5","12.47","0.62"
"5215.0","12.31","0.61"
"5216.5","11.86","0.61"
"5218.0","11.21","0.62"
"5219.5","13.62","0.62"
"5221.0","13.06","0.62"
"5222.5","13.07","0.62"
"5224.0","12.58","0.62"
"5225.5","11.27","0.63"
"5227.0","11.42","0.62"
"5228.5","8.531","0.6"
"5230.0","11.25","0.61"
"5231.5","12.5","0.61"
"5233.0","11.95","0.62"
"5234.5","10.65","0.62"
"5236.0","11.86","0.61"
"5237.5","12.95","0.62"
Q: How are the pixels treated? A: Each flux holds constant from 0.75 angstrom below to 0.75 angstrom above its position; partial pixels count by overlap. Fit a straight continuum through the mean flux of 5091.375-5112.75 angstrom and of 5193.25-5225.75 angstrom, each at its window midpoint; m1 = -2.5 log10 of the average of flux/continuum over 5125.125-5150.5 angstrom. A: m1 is 0.04 mag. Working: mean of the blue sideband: 12.1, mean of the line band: 11.5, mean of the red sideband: 11.7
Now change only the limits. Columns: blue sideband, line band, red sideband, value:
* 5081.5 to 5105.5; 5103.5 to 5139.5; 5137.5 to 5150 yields -0.04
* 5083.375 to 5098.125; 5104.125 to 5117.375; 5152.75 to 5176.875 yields -0.07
